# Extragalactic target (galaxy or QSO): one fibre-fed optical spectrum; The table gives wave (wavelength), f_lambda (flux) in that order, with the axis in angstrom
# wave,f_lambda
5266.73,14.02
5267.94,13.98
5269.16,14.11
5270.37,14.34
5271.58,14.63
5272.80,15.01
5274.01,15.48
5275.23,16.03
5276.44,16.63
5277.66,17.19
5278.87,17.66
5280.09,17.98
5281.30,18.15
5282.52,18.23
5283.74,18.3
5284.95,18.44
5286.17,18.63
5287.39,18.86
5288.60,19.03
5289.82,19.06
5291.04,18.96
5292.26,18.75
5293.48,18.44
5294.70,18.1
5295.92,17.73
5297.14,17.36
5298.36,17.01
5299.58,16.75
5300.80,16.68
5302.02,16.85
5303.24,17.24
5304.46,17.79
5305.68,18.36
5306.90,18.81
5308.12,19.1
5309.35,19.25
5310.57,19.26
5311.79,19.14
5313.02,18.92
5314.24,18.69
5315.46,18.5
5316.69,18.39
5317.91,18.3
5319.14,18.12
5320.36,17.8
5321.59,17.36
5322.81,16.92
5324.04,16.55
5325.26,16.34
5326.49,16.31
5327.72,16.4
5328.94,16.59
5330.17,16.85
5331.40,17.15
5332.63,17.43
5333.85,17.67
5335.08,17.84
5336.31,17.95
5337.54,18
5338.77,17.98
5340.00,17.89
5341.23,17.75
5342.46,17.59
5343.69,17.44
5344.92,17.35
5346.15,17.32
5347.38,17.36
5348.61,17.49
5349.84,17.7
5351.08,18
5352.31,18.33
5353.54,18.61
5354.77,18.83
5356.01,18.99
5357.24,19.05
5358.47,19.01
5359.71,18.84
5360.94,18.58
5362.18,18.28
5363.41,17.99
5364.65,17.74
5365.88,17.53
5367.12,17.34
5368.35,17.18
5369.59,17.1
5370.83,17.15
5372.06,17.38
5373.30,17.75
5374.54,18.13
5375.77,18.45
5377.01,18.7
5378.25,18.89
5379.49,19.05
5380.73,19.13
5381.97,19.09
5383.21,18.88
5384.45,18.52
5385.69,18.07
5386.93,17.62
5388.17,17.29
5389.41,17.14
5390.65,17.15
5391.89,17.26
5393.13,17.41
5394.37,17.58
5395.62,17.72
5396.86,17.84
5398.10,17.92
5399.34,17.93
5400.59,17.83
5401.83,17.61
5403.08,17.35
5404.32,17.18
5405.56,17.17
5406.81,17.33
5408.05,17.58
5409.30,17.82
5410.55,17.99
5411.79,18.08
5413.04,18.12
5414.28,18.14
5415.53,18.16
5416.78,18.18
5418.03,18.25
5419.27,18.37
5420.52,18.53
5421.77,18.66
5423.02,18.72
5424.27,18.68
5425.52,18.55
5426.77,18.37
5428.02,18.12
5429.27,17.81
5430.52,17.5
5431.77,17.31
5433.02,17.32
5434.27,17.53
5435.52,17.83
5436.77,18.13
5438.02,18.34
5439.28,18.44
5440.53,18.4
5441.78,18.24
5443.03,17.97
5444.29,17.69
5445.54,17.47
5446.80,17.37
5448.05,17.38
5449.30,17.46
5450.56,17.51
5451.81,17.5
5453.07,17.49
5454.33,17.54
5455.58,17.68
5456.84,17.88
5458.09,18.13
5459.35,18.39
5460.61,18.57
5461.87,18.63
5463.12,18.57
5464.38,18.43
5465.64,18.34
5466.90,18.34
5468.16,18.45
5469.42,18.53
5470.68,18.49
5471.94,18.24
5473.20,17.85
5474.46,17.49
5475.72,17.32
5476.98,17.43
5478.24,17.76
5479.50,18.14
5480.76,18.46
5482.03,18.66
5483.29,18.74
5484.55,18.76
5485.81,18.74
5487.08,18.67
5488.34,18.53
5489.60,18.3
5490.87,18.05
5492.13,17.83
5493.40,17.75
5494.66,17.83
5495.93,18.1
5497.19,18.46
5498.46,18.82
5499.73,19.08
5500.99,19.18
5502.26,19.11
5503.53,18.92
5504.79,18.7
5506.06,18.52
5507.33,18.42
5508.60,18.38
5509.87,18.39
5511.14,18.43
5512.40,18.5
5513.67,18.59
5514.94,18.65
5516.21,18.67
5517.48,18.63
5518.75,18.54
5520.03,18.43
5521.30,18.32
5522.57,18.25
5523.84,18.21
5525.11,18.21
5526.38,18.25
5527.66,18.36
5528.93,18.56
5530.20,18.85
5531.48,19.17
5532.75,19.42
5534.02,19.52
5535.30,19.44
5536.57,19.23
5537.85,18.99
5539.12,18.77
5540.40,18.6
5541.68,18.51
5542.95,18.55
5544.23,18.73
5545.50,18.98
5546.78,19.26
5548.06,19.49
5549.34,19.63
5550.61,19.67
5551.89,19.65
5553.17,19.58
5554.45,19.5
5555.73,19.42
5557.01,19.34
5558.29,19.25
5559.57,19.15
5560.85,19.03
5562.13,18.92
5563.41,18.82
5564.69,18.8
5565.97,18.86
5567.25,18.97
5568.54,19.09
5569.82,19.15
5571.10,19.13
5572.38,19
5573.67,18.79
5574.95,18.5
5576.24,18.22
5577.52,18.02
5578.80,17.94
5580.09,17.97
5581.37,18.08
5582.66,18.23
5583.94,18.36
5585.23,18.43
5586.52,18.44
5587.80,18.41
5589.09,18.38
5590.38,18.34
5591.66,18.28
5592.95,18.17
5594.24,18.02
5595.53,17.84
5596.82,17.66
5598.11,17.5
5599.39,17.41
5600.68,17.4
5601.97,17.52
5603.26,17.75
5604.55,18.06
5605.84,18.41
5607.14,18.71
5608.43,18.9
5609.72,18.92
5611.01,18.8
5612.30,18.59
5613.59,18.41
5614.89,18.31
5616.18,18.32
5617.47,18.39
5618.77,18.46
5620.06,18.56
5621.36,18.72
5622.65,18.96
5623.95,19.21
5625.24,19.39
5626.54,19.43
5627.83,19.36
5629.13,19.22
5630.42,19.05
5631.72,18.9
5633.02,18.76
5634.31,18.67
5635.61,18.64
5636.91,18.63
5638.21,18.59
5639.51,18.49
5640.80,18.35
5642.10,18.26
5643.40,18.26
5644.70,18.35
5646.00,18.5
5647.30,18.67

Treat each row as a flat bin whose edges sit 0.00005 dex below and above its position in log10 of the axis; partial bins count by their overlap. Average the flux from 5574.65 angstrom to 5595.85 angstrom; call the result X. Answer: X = 18.2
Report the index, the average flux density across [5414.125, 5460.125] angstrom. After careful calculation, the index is 18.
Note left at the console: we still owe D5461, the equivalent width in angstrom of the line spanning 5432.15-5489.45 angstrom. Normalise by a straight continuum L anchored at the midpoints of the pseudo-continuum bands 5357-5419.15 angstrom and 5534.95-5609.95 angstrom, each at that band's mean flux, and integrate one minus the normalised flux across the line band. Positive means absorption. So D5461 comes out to 0.5 angstrom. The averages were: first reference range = 17.9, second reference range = 18.6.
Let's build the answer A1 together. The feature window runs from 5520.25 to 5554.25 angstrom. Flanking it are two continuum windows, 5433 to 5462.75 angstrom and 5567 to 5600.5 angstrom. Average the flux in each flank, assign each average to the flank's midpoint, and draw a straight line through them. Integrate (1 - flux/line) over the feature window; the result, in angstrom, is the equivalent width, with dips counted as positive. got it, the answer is -1.4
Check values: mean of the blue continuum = 17.9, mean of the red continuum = 18.3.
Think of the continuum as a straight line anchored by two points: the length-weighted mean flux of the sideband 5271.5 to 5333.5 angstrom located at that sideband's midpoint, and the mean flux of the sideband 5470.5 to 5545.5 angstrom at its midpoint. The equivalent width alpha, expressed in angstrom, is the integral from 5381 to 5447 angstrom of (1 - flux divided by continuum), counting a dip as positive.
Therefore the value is 0.8 angstrom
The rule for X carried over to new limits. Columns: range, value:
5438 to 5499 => 18.1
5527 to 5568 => 19.1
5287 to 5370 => 17.9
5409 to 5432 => 18.2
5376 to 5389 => 18.5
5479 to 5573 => 18.8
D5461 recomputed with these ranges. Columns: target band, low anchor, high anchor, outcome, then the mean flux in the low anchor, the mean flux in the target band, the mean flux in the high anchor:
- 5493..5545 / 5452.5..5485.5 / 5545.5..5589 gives -0.3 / 18.2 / 18.6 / 18.9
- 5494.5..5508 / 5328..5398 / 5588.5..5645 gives -0.3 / 17.9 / 18.7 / 18.5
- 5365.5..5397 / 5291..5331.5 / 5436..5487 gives 0.0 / 17.8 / 17.9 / 18.1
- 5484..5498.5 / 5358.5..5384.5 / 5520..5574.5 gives 0.3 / 18.2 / 18.3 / 19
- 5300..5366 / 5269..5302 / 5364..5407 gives -1.2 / 17.4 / 17.9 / 17.8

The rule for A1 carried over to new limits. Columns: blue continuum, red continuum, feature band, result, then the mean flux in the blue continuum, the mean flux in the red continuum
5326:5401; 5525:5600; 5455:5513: 0.1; 17.9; 18.7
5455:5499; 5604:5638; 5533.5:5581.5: -1.1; 18.2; 18.8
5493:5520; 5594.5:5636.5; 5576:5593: 0.3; 18.6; 18.5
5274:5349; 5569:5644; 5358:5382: -0.3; 17.8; 18.5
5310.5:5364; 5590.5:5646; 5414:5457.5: 0.3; 17.9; 18.5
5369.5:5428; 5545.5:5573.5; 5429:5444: 0.3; 18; 19.2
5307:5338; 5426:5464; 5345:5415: -0.4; 17.8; 17.9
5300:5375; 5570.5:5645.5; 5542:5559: -0.9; 17.8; 18.4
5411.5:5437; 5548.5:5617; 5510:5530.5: -0.1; 18.1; 18.6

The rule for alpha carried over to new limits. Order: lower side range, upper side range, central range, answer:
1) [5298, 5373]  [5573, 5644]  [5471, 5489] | -0.1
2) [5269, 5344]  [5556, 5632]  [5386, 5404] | 0.3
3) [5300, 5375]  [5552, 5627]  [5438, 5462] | 0.4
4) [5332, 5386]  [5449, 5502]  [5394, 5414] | 0.5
